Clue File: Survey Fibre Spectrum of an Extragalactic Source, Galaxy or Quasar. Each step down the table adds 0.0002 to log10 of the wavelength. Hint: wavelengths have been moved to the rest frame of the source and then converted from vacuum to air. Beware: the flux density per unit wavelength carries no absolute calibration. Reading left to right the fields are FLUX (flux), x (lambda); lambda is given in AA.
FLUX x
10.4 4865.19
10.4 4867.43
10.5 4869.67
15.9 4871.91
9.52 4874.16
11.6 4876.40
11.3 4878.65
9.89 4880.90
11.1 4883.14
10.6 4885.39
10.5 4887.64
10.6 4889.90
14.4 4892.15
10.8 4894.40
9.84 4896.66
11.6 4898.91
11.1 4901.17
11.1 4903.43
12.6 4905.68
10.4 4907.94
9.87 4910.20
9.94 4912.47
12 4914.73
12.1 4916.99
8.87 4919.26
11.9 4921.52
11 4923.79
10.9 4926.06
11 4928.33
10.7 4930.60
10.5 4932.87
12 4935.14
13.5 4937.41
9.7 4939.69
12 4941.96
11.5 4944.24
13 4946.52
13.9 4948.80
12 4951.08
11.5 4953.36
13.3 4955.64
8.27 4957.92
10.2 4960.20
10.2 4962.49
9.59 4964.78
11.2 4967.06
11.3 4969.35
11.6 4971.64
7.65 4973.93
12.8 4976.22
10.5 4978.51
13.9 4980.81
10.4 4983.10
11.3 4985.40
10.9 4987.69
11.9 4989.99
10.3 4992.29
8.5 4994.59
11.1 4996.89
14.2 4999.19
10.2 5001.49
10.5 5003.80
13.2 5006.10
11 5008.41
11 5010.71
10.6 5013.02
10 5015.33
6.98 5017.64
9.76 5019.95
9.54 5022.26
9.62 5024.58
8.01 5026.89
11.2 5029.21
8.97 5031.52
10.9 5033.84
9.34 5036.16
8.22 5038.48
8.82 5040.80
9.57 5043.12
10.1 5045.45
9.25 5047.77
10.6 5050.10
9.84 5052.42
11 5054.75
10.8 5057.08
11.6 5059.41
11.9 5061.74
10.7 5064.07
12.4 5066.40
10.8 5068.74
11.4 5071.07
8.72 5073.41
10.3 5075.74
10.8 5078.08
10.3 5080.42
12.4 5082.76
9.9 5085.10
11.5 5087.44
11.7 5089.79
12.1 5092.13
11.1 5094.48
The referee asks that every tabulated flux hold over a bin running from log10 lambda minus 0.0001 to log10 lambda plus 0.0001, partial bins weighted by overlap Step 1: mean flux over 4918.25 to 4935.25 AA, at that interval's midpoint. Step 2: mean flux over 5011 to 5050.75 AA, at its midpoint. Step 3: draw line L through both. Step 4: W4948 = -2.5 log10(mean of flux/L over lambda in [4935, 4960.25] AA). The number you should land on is -0.12 mag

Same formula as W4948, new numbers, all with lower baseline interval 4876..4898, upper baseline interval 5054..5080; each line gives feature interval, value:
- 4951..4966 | 0.036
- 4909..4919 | 0.025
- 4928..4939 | -0.047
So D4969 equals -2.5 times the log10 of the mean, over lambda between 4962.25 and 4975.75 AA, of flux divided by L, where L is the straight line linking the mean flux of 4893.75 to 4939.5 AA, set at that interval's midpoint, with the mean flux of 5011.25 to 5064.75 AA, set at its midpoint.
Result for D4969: 0.02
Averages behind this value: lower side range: 11.1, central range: 10.4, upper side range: 9.89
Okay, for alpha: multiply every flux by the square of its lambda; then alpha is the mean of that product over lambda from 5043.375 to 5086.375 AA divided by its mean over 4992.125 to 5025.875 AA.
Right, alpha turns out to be 1.05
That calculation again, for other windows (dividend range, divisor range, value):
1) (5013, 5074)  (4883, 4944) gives 0.95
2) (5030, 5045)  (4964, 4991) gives 0.87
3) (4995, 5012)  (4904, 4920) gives 1.09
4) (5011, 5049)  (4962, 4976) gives 0.93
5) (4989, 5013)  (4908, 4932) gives 1.07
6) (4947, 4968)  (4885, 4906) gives 1.02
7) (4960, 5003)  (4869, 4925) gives 1.01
